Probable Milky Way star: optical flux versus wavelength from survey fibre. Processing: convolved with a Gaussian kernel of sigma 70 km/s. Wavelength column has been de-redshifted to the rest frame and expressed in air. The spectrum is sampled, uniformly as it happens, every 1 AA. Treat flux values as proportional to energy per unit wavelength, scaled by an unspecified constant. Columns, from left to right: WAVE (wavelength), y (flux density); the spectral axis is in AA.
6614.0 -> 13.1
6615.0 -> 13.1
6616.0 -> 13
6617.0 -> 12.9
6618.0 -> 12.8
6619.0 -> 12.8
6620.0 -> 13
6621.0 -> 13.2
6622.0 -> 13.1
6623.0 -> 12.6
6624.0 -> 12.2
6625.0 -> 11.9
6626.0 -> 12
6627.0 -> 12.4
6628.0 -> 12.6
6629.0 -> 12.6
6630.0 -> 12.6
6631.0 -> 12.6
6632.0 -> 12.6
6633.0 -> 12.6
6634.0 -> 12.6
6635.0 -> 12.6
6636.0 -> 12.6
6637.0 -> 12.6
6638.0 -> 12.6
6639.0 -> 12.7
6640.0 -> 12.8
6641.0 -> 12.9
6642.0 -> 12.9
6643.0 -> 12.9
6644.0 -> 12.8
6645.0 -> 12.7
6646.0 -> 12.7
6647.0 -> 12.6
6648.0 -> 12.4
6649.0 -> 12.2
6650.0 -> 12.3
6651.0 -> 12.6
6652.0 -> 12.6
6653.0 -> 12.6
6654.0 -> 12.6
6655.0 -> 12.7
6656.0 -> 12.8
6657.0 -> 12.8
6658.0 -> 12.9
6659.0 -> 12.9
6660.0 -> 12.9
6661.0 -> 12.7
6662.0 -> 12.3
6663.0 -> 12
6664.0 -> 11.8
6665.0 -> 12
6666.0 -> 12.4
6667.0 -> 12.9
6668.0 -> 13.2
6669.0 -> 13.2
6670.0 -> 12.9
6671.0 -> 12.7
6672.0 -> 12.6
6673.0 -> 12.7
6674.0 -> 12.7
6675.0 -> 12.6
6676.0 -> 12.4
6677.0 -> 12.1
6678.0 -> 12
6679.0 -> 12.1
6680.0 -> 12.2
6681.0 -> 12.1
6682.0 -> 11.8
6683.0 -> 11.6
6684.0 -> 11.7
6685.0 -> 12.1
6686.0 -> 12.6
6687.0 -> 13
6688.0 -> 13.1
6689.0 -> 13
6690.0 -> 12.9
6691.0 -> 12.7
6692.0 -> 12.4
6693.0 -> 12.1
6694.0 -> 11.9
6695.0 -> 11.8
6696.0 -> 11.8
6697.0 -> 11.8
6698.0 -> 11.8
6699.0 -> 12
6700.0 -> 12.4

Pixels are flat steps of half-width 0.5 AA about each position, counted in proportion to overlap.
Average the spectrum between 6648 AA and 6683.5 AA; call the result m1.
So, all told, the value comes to 12.5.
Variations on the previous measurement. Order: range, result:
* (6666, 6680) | 12.6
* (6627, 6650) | 12.6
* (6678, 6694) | 12.3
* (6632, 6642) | 12.7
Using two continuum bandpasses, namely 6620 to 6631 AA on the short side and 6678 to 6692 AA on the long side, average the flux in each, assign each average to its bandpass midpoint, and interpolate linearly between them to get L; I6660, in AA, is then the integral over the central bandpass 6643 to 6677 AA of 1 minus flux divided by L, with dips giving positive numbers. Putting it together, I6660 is -0.46 AA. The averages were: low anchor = 12.5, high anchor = 12.4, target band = 12.6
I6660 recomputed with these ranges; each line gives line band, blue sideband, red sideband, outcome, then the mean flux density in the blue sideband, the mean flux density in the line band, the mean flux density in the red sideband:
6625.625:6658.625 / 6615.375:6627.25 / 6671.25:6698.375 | -0.2 AA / 12.7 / 12.6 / 12.3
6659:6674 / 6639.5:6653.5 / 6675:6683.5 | -0.4 AA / 12.6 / 12.6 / 12.1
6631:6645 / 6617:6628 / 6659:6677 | -0.1 AA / 12.6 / 12.7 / 12.6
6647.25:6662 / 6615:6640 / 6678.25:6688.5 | -0.2 AA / 12.6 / 12.6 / 12.2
